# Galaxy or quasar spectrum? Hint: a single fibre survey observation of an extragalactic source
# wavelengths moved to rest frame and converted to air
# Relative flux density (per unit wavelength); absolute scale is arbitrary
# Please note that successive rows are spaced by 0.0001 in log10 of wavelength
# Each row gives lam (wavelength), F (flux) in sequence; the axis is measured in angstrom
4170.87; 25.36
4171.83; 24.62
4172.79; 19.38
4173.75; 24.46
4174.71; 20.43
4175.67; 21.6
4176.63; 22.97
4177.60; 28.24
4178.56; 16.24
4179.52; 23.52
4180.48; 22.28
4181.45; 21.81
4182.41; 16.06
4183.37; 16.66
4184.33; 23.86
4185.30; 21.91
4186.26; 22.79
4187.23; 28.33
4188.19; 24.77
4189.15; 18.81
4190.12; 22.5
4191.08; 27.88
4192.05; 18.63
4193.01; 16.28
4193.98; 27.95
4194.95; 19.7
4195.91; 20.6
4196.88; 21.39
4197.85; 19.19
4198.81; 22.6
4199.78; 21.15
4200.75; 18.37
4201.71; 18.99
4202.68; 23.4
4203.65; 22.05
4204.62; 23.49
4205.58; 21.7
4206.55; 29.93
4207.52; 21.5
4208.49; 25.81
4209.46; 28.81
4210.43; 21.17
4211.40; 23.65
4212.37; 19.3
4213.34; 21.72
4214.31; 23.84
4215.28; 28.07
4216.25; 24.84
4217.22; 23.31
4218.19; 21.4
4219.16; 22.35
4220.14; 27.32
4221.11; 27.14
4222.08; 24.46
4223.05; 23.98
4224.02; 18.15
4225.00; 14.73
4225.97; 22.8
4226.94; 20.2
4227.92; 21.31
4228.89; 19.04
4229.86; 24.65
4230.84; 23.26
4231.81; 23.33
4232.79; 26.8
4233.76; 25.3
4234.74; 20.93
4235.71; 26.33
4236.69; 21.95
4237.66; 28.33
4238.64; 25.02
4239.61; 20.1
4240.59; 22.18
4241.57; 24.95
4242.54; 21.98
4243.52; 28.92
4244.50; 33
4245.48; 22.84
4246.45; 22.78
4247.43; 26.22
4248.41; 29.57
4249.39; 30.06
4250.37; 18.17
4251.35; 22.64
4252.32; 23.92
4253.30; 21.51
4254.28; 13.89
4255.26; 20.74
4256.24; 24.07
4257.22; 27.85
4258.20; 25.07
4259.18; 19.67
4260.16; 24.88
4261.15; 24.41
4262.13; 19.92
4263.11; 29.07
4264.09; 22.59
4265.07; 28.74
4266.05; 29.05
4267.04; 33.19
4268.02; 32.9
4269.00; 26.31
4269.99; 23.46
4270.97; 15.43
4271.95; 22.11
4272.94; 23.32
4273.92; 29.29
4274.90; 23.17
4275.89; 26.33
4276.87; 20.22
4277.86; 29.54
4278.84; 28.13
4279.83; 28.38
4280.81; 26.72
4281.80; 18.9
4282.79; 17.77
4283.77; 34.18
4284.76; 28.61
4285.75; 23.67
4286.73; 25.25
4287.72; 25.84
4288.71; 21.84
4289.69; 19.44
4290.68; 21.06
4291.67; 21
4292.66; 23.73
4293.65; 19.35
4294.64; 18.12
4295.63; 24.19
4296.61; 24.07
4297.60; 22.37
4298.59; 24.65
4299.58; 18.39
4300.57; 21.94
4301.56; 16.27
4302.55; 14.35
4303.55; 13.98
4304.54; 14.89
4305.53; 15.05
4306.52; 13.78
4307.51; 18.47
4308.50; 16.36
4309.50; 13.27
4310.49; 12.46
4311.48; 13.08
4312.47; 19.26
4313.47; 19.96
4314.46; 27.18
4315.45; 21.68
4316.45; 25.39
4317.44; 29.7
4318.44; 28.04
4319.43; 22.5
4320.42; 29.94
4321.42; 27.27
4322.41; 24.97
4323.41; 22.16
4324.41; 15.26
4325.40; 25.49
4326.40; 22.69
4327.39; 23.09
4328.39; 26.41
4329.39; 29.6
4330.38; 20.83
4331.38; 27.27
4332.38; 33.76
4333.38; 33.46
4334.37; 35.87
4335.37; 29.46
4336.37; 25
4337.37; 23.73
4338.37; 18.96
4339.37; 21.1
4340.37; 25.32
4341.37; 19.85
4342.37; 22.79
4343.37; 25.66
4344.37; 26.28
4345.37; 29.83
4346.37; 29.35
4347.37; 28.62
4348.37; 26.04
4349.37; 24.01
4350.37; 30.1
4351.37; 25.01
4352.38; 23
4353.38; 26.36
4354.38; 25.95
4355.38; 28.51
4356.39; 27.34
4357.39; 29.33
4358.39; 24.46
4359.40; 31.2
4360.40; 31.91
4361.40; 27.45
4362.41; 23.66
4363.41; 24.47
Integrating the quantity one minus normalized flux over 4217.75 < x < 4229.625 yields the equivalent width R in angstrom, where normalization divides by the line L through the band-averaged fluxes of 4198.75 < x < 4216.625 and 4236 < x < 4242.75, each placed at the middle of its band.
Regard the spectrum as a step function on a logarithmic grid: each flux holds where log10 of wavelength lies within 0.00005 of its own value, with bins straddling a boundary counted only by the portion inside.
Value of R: 0.7 angstrom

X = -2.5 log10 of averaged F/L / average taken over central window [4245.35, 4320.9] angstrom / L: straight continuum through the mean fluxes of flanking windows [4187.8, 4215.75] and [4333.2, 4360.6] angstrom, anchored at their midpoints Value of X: 0.09 mag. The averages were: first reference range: 22.5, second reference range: 26.6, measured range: 22.8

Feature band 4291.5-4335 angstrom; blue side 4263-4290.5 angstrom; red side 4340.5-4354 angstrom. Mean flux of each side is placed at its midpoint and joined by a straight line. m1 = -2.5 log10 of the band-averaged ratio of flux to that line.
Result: 0.16 mag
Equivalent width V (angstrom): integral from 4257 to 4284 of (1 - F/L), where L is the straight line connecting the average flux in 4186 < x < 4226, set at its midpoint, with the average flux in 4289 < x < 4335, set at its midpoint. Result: -3.6 angstrom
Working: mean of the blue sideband 22.7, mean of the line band 25.3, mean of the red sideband 22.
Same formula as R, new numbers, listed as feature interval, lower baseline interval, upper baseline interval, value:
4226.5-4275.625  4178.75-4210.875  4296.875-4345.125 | -4.31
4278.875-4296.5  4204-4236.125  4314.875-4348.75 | 0.91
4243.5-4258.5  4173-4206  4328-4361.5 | -0.33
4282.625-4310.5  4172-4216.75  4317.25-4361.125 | 5.32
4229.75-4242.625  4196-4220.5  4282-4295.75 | -0.56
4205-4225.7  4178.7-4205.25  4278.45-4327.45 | -1.78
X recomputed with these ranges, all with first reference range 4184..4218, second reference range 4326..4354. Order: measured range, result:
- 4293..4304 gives 0.26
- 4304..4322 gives 0.24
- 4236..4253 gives -0.04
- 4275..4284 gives -0.02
